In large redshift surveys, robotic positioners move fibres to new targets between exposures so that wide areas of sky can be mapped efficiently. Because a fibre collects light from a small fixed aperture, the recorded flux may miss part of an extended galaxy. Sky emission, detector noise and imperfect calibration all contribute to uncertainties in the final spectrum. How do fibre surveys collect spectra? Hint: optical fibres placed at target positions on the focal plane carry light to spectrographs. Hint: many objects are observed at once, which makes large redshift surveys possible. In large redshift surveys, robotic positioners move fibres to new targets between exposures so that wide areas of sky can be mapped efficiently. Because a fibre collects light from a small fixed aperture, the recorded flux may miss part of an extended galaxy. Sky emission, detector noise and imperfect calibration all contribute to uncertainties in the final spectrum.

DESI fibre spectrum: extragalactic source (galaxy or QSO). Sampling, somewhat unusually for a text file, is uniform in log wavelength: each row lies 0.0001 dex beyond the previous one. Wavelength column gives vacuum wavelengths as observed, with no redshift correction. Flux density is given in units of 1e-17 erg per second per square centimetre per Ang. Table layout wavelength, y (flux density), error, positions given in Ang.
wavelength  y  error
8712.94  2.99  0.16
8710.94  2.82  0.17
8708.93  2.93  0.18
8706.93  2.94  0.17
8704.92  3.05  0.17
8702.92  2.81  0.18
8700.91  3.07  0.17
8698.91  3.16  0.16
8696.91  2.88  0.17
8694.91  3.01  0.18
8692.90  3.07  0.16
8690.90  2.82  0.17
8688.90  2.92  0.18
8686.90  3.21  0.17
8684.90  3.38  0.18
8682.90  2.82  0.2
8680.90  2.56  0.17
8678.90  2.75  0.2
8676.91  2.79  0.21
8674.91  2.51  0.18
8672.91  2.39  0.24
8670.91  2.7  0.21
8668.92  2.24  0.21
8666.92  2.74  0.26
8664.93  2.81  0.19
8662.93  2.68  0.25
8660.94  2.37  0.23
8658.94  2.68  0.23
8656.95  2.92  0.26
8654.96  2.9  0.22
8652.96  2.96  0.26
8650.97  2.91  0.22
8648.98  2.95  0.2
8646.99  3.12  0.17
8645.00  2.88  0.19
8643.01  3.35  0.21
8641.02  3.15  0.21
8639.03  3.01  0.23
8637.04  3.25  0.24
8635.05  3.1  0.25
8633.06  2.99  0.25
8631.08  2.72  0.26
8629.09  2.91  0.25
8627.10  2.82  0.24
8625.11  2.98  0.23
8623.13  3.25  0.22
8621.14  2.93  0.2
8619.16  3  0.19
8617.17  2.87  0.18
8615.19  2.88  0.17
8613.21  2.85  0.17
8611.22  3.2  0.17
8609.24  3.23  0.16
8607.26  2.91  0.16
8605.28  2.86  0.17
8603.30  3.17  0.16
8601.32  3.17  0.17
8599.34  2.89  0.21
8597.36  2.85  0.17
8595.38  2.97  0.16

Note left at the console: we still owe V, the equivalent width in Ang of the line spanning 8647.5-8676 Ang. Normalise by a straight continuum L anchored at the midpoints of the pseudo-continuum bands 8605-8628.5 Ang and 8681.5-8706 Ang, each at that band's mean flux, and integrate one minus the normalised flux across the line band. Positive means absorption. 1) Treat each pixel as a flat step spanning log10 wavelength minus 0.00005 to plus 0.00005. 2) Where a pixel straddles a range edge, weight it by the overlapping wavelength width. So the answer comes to 2.8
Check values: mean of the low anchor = 2.98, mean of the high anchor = 3.01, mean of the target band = 2.7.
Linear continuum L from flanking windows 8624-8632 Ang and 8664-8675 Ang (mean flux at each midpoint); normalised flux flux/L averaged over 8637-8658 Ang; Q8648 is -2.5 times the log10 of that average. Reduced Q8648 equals -0.11 mag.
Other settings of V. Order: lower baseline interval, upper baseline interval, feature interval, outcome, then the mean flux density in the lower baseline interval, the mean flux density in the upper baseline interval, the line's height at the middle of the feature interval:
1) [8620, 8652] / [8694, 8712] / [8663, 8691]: 2.16 Ang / 3.02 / 2.96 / 2.99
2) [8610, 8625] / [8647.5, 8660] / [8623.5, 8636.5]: 0.07 Ang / 3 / 2.89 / 2.96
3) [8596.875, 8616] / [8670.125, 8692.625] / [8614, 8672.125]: 0.34 Ang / 3.01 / 2.81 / 2.91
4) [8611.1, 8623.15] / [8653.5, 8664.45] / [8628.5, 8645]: -1.19 Ang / 2.96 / 2.72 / 2.85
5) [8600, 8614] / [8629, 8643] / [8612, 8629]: 0.58 Ang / 3.06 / 3.05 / 3.05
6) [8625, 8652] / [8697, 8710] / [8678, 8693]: 0.28 Ang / 3.01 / 2.98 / 2.99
